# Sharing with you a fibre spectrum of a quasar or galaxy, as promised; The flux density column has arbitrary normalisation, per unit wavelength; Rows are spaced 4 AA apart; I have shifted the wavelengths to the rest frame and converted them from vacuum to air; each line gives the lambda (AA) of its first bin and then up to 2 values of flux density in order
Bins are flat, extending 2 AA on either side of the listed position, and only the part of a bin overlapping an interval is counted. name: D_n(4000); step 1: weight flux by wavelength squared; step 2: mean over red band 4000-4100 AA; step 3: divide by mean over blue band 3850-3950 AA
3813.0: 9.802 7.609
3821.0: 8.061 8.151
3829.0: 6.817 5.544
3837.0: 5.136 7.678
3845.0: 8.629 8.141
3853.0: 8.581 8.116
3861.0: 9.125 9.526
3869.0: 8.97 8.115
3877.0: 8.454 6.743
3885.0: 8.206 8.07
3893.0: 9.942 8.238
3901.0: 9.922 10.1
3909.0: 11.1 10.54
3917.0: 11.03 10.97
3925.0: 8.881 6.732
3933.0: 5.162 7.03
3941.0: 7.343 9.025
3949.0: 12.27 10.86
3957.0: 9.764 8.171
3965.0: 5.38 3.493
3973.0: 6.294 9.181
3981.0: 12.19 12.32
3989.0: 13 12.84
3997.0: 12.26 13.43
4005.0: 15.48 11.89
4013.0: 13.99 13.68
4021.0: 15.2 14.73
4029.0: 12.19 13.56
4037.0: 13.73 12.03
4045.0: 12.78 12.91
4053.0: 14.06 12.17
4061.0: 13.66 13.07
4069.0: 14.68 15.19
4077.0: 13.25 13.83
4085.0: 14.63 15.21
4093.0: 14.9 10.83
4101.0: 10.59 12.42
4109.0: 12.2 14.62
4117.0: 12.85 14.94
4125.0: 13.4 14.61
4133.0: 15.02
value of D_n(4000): 1.7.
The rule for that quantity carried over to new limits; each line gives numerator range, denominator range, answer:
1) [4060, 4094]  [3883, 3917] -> 1.62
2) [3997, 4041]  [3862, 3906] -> 1.67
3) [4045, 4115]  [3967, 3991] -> 1.50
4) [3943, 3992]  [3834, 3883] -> 1.23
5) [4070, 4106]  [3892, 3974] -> 1.68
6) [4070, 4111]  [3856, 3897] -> 1.74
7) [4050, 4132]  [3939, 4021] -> 1.33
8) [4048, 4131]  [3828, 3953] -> 1.74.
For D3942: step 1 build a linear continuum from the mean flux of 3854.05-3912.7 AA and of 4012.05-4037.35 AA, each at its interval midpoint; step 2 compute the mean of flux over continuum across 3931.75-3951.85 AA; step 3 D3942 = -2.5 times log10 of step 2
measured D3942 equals 0.30 mag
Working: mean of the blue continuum 8.94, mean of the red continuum 13.9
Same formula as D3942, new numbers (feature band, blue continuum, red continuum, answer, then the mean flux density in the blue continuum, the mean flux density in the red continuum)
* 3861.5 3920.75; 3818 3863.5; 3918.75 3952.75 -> -0.14 mag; 7.65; 8.57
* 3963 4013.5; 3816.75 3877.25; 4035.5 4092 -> 0.09 mag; 7.91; 13.7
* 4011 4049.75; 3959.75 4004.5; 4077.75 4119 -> -0.19 mag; 10.1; 13.2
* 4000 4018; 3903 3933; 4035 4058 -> -0.15 mag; 9.59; 13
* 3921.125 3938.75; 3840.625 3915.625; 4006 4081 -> 0.36 mag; 8.9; 13.5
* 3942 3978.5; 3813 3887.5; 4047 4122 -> 0.26 mag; 7.92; 13.5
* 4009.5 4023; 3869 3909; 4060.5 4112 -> -0.19 mag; 8.78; 13.4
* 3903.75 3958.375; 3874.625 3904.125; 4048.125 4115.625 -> 0.03 mag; 8.57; 13.4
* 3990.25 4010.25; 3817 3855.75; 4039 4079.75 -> -0.12 mag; 7.44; 13.4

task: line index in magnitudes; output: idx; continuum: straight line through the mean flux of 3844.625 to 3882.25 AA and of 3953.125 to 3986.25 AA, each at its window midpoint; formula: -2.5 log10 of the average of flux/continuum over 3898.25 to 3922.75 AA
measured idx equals -0.241 mag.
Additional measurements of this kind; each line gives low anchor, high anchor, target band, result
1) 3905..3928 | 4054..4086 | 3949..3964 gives 0.16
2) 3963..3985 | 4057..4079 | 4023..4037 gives -0.19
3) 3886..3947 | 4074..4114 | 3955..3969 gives 0.36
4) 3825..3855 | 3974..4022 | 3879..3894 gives 0.10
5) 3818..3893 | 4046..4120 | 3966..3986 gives 0.29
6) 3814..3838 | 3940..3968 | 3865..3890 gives -0.06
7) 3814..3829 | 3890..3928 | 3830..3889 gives 0.12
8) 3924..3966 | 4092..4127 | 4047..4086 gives -0.17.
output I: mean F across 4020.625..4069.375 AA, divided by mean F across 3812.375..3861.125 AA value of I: 1.73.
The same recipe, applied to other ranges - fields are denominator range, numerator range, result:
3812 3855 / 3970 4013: 1.55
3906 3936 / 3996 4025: 1.51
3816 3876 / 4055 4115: 1.70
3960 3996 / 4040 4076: 1.44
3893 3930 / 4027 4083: 1.36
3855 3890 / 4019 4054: 1.61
